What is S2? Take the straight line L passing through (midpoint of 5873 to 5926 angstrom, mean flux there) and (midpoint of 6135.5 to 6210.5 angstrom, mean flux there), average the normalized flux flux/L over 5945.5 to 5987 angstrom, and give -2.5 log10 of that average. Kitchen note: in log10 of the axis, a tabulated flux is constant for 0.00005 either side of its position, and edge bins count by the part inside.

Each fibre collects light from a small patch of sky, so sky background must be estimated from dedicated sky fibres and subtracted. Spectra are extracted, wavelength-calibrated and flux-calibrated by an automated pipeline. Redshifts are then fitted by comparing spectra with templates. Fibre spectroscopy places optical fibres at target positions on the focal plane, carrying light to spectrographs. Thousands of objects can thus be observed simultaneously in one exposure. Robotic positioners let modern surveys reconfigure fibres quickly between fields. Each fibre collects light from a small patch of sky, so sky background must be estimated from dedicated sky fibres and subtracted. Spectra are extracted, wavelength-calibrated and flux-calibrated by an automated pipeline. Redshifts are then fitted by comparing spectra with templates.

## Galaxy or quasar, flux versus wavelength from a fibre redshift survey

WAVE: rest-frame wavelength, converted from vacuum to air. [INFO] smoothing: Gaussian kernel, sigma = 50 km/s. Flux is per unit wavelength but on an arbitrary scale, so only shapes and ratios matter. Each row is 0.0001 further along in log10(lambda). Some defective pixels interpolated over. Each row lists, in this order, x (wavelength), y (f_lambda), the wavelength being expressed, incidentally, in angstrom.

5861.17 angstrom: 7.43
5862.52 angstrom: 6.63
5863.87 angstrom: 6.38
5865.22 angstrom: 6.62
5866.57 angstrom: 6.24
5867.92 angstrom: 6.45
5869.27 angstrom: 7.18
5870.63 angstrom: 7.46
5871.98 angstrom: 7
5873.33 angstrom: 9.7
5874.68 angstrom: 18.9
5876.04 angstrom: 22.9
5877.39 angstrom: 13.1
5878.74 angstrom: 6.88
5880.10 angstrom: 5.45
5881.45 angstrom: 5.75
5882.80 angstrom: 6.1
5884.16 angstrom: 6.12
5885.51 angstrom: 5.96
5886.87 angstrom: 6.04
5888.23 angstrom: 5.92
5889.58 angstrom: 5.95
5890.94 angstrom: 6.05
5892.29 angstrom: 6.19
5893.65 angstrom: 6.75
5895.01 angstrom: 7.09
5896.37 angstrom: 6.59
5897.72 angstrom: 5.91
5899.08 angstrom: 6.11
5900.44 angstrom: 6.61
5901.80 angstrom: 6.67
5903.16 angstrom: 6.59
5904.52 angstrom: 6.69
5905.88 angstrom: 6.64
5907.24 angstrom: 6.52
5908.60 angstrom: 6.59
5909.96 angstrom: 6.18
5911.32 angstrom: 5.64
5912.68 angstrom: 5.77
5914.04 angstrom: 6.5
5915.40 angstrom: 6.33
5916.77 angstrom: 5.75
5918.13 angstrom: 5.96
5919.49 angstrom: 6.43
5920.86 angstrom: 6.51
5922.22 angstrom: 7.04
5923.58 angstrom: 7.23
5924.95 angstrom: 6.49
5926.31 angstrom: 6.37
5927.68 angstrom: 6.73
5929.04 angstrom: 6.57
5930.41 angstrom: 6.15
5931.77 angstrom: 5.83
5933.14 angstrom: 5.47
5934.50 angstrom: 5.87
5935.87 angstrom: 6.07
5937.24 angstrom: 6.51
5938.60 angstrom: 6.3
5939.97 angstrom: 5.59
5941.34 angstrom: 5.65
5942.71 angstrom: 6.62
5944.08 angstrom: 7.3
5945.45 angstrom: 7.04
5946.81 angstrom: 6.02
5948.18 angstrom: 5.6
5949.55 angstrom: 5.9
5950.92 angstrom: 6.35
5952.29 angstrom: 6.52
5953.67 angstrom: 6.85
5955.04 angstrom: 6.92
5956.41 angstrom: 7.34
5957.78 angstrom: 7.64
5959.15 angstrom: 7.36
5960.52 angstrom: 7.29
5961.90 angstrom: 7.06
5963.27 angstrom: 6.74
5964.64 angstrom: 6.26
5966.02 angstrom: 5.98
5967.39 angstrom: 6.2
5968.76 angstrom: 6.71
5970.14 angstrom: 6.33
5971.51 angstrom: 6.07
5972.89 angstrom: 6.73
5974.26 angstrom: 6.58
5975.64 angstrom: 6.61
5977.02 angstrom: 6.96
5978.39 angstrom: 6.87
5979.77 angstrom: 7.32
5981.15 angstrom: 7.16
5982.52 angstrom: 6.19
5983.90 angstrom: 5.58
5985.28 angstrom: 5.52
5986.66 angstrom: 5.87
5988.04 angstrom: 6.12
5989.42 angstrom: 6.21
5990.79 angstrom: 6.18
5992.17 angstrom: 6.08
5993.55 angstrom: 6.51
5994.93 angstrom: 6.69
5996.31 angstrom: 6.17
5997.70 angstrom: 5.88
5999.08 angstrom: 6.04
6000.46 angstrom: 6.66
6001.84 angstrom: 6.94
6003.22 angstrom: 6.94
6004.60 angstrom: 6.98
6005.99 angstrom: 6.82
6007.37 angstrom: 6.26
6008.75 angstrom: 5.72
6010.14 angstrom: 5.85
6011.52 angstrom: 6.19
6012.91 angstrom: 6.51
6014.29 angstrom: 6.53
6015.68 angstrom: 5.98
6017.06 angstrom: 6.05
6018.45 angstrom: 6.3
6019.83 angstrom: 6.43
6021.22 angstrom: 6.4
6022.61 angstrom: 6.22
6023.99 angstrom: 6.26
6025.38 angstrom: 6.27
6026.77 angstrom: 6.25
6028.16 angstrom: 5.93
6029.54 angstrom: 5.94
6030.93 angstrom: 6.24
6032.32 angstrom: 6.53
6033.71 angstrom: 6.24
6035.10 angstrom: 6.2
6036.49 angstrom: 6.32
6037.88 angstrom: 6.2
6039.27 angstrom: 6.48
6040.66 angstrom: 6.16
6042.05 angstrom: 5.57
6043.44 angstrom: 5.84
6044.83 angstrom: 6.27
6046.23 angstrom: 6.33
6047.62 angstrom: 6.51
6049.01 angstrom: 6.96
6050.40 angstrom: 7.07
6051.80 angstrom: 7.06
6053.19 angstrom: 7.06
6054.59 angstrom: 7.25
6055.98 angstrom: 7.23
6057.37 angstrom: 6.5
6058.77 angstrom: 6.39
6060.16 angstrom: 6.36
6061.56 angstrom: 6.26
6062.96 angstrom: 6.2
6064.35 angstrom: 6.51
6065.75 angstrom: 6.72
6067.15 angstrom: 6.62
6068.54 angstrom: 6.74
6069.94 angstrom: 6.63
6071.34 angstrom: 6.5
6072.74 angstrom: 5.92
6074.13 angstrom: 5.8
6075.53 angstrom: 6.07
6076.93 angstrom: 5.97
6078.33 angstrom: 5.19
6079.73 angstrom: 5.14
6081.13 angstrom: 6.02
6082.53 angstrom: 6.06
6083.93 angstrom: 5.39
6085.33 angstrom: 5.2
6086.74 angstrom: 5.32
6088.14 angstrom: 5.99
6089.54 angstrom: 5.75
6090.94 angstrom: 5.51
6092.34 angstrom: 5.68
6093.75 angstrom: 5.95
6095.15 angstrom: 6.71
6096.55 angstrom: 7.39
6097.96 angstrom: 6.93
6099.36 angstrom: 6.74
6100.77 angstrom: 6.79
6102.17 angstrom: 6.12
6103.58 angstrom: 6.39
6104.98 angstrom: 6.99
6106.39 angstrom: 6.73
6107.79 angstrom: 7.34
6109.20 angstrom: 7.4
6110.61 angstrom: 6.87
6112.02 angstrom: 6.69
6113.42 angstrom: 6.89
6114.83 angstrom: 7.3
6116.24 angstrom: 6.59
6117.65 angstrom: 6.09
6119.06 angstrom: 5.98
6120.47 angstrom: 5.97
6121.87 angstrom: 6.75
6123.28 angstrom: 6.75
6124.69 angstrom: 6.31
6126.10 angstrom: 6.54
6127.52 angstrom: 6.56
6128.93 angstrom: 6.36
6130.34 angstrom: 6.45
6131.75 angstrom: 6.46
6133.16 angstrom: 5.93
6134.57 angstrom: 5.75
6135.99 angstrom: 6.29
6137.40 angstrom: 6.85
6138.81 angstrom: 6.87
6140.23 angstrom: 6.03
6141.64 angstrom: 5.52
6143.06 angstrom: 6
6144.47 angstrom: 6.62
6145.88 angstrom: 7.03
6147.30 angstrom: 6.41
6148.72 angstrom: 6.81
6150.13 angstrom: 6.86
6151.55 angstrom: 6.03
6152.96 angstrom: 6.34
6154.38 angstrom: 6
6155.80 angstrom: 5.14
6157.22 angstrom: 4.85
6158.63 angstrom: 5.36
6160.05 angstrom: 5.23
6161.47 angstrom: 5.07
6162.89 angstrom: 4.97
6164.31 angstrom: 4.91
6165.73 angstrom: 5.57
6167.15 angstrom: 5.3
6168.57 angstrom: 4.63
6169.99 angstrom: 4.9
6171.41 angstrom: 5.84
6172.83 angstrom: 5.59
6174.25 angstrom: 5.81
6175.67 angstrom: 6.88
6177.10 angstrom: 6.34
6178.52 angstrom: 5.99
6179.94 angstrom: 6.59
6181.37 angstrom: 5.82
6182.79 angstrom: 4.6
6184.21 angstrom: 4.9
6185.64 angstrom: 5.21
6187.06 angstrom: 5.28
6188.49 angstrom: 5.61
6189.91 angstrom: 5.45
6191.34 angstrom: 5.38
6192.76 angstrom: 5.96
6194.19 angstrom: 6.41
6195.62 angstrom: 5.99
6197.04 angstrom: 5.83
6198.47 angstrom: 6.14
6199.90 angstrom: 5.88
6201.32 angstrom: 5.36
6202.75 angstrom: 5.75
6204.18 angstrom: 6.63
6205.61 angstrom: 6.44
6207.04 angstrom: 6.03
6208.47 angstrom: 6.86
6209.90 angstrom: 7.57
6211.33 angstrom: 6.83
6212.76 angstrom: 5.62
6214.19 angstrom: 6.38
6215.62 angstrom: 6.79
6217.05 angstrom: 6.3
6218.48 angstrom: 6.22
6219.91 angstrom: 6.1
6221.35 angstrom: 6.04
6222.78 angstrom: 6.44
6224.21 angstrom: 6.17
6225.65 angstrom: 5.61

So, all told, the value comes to 0.06 mag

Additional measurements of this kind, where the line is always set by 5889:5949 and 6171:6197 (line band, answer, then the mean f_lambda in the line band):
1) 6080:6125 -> -0.08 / 6.38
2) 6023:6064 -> -0.06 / 6.41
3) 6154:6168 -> 0.12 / 5.22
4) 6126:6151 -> -0.10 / 6.4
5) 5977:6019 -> -0.03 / 6.35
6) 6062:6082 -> -0.03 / 6.15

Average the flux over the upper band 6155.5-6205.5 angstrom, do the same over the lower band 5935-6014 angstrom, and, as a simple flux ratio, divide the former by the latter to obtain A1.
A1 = 0.9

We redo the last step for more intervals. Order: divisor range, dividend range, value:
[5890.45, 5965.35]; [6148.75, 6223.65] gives 0.91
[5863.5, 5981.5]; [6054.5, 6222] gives 0.89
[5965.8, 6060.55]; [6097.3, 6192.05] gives 0.95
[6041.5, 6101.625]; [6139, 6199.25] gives 0.92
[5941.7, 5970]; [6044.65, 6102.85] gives 0.95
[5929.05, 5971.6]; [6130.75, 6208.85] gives 0.91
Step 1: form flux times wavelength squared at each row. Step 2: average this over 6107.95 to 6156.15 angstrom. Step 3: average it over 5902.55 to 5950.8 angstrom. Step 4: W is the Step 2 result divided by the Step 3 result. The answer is 1.1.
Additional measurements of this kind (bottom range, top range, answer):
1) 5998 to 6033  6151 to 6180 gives 0.92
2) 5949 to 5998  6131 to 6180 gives 0.96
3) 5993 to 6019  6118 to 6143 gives 1.03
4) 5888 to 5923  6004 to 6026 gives 1.03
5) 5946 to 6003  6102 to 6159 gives 1.04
